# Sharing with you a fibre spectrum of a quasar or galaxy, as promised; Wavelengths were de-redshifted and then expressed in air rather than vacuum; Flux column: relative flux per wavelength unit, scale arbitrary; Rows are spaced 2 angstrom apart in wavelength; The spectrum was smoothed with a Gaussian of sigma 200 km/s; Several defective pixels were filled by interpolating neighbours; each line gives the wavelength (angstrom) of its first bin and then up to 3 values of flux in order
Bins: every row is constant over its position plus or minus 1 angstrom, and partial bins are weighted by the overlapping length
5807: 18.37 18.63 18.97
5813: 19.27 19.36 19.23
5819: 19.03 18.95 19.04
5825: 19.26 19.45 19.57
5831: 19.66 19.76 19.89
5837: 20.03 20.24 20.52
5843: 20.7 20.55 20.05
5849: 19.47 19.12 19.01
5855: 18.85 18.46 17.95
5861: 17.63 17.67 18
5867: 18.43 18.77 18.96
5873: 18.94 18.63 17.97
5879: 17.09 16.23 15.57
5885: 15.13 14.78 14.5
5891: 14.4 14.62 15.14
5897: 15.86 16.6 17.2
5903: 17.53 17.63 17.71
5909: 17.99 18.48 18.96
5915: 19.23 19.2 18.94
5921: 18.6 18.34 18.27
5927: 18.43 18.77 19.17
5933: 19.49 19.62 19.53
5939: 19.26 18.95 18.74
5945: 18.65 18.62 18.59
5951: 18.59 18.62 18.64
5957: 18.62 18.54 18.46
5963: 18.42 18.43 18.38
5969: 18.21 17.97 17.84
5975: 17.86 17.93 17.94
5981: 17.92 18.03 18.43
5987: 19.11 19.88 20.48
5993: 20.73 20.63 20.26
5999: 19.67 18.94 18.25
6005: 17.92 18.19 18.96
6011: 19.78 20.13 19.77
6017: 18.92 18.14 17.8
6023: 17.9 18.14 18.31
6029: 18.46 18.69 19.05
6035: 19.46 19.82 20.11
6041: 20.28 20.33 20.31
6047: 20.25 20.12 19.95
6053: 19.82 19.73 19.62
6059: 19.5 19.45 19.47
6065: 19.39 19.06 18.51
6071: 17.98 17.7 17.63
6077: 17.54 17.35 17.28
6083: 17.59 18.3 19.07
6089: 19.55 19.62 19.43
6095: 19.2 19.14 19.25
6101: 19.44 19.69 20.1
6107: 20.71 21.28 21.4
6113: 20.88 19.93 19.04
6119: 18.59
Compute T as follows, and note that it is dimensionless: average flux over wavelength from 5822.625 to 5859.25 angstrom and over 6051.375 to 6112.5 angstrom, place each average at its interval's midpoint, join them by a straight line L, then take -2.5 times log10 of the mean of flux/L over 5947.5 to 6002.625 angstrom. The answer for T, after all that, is 0.03 mag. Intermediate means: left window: 19.6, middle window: 18.8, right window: 19.1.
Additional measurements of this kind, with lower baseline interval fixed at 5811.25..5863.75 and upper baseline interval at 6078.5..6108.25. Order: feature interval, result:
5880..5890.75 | 0.26 mag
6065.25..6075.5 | 0.05 mag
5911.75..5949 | 0.02 mag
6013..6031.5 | 0.04 mag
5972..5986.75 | 0.07 mag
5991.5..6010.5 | -0.01 mag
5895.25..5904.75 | 0.15 mag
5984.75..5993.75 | -0.03 mag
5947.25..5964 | 0.04 mag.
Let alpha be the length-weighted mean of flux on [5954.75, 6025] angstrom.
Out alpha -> 18.8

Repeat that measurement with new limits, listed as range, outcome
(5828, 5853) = 19.9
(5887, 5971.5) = 18.1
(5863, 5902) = 16.7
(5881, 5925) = 17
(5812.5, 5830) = 19.2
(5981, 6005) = 19.4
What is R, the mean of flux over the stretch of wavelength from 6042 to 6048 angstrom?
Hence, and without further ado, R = 20.3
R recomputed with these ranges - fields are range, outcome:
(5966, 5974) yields 18.1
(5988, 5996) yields 20.4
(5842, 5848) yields 20.4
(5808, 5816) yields 19.1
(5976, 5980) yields 17.9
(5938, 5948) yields 18.8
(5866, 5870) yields 18.6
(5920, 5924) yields 18.5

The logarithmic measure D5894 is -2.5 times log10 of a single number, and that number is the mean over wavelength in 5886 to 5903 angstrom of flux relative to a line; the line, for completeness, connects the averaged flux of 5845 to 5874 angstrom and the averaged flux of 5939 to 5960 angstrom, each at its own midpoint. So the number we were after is 0.20 mag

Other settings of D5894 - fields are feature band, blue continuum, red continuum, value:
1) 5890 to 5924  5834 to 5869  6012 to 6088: 0.10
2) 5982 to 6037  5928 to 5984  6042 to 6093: -0.02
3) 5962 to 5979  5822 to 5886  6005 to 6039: 0.04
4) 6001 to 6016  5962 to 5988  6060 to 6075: -0.04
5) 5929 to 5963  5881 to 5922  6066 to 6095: -0.10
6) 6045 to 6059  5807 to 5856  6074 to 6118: -0.03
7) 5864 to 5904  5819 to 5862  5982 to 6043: 0.16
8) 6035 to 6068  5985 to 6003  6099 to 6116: 0.01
